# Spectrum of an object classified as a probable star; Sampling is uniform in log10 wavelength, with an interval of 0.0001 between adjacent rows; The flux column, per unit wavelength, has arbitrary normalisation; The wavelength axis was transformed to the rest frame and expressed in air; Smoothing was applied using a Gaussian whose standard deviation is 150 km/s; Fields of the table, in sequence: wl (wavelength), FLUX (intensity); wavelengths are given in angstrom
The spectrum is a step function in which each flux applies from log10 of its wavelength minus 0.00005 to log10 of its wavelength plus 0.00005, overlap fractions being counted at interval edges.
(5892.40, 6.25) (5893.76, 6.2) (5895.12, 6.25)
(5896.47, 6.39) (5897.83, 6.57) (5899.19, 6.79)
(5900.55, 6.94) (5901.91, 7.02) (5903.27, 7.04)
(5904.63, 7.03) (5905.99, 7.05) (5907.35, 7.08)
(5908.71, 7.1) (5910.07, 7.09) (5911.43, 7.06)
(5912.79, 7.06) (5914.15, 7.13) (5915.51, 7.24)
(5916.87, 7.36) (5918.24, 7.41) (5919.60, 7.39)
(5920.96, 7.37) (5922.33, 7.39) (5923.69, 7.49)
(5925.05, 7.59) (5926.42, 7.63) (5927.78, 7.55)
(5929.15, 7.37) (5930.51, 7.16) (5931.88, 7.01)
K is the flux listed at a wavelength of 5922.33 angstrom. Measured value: 7.39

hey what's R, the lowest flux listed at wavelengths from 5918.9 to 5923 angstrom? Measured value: 7.37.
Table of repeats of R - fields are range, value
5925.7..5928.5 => 7.55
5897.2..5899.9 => 6.57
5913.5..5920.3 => 7.13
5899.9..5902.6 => 6.94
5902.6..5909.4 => 7.03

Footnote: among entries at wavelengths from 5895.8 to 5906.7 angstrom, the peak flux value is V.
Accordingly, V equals 7.05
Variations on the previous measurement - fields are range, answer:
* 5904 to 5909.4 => 7.1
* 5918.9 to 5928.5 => 7.63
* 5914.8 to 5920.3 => 7.41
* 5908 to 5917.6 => 7.36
